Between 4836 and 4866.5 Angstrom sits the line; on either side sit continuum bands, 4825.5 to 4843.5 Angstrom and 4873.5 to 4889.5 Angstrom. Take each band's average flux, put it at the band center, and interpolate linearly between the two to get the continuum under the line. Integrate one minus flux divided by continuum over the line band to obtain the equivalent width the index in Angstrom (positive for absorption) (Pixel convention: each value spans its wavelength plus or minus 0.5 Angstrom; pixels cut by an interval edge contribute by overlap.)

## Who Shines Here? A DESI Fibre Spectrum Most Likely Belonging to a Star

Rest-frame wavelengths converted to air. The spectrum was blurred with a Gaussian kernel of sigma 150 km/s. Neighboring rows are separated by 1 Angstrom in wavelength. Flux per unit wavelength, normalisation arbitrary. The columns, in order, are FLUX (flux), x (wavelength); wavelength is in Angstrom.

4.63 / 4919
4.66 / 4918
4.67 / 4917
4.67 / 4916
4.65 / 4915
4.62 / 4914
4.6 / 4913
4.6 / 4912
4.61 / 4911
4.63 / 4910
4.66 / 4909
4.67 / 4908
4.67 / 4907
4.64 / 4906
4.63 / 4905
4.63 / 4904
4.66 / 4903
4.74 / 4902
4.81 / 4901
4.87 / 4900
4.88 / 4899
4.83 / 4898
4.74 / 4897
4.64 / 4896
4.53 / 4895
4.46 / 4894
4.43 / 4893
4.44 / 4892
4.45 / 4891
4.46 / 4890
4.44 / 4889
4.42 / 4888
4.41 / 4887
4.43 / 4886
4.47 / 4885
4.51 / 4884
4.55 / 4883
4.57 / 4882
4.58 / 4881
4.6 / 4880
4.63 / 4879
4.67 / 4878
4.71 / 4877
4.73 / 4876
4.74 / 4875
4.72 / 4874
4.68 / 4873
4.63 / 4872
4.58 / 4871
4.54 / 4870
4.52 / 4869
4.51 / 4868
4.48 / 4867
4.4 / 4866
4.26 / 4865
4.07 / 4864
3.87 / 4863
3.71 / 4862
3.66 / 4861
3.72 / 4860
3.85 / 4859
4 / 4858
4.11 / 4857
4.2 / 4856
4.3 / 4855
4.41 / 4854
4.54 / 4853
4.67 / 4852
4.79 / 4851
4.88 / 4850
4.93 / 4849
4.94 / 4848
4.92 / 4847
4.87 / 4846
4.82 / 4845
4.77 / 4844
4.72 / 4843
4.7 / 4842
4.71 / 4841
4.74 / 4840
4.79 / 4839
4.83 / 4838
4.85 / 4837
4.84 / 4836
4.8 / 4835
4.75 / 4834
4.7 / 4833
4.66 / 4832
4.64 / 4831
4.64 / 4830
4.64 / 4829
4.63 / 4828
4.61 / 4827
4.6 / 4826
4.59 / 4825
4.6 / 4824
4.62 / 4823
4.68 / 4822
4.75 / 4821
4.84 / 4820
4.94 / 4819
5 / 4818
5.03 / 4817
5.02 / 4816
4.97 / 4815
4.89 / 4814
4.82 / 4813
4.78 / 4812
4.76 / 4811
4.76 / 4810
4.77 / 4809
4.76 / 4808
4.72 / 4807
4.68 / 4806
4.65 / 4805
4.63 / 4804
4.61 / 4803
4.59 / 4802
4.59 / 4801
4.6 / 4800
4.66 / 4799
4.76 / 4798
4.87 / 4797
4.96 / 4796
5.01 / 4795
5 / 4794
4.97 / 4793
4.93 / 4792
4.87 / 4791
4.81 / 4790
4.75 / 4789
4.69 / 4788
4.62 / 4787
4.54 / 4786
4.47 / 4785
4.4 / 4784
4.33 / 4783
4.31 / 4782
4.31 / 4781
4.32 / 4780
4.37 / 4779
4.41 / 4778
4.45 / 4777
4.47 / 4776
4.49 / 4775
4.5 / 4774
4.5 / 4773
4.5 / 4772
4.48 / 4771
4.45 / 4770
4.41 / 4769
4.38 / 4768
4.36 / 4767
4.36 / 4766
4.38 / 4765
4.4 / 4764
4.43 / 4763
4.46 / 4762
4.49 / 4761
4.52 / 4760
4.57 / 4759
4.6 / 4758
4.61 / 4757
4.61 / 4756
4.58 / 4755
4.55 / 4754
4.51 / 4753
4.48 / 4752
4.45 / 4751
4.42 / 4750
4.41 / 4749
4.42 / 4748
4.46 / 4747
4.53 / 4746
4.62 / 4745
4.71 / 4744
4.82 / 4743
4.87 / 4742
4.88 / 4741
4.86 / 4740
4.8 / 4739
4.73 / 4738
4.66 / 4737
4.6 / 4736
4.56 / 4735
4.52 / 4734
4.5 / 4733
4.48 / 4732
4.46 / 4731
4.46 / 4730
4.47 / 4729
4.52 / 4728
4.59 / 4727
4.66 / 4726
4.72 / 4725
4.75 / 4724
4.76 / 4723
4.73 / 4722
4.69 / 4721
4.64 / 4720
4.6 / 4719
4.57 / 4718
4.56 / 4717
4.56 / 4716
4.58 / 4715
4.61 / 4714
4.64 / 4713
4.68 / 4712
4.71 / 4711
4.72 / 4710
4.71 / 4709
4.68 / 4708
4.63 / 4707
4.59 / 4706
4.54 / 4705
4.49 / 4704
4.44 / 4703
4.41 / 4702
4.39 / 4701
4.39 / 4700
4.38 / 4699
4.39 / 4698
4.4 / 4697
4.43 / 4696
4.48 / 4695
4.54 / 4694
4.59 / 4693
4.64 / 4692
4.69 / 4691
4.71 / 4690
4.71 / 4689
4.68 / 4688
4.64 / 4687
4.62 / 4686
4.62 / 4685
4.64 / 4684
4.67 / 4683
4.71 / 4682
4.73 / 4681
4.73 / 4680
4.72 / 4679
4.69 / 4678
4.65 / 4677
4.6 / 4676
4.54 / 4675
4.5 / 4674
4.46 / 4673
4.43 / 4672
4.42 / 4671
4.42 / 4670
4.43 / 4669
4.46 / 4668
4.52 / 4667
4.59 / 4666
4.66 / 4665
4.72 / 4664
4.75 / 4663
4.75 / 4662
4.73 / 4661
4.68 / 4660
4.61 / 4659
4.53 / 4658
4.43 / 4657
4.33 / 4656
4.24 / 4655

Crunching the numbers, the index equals 1.3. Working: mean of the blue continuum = 4.71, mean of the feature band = 4.47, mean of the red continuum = 4.57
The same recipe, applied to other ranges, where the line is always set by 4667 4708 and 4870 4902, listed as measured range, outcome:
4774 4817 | -0.9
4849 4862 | 0.9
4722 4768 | 0.0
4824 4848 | -0.7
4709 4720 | -0.2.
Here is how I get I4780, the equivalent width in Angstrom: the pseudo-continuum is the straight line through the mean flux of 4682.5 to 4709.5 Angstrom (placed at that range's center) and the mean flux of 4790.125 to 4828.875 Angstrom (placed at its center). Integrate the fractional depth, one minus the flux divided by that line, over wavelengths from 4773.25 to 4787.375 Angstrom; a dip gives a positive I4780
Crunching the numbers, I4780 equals 0.9 Angstrom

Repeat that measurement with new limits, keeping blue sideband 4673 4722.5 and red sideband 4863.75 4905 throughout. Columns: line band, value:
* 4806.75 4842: -1.4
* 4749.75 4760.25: 0.1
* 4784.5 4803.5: -0.7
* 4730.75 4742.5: -0.2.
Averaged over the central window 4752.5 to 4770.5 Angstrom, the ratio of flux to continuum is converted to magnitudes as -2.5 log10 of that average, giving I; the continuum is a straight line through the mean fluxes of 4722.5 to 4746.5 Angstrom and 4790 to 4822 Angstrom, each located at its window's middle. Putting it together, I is 0.05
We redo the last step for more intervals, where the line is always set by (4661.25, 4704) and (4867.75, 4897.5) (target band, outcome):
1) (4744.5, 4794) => 0.01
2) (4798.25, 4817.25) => -0.04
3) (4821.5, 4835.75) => -0.02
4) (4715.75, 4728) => -0.02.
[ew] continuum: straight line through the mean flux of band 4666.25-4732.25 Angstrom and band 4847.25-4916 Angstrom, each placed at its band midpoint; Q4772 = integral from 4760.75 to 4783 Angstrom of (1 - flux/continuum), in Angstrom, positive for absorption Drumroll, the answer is 0.68 Angstrom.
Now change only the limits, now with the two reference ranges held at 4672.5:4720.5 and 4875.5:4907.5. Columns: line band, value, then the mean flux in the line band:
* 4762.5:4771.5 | 0.4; 4.41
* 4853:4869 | 1.6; 4.13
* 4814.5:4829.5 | -0.6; 4.77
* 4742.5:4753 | 0.1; 4.53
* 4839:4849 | -0.4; 4.8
